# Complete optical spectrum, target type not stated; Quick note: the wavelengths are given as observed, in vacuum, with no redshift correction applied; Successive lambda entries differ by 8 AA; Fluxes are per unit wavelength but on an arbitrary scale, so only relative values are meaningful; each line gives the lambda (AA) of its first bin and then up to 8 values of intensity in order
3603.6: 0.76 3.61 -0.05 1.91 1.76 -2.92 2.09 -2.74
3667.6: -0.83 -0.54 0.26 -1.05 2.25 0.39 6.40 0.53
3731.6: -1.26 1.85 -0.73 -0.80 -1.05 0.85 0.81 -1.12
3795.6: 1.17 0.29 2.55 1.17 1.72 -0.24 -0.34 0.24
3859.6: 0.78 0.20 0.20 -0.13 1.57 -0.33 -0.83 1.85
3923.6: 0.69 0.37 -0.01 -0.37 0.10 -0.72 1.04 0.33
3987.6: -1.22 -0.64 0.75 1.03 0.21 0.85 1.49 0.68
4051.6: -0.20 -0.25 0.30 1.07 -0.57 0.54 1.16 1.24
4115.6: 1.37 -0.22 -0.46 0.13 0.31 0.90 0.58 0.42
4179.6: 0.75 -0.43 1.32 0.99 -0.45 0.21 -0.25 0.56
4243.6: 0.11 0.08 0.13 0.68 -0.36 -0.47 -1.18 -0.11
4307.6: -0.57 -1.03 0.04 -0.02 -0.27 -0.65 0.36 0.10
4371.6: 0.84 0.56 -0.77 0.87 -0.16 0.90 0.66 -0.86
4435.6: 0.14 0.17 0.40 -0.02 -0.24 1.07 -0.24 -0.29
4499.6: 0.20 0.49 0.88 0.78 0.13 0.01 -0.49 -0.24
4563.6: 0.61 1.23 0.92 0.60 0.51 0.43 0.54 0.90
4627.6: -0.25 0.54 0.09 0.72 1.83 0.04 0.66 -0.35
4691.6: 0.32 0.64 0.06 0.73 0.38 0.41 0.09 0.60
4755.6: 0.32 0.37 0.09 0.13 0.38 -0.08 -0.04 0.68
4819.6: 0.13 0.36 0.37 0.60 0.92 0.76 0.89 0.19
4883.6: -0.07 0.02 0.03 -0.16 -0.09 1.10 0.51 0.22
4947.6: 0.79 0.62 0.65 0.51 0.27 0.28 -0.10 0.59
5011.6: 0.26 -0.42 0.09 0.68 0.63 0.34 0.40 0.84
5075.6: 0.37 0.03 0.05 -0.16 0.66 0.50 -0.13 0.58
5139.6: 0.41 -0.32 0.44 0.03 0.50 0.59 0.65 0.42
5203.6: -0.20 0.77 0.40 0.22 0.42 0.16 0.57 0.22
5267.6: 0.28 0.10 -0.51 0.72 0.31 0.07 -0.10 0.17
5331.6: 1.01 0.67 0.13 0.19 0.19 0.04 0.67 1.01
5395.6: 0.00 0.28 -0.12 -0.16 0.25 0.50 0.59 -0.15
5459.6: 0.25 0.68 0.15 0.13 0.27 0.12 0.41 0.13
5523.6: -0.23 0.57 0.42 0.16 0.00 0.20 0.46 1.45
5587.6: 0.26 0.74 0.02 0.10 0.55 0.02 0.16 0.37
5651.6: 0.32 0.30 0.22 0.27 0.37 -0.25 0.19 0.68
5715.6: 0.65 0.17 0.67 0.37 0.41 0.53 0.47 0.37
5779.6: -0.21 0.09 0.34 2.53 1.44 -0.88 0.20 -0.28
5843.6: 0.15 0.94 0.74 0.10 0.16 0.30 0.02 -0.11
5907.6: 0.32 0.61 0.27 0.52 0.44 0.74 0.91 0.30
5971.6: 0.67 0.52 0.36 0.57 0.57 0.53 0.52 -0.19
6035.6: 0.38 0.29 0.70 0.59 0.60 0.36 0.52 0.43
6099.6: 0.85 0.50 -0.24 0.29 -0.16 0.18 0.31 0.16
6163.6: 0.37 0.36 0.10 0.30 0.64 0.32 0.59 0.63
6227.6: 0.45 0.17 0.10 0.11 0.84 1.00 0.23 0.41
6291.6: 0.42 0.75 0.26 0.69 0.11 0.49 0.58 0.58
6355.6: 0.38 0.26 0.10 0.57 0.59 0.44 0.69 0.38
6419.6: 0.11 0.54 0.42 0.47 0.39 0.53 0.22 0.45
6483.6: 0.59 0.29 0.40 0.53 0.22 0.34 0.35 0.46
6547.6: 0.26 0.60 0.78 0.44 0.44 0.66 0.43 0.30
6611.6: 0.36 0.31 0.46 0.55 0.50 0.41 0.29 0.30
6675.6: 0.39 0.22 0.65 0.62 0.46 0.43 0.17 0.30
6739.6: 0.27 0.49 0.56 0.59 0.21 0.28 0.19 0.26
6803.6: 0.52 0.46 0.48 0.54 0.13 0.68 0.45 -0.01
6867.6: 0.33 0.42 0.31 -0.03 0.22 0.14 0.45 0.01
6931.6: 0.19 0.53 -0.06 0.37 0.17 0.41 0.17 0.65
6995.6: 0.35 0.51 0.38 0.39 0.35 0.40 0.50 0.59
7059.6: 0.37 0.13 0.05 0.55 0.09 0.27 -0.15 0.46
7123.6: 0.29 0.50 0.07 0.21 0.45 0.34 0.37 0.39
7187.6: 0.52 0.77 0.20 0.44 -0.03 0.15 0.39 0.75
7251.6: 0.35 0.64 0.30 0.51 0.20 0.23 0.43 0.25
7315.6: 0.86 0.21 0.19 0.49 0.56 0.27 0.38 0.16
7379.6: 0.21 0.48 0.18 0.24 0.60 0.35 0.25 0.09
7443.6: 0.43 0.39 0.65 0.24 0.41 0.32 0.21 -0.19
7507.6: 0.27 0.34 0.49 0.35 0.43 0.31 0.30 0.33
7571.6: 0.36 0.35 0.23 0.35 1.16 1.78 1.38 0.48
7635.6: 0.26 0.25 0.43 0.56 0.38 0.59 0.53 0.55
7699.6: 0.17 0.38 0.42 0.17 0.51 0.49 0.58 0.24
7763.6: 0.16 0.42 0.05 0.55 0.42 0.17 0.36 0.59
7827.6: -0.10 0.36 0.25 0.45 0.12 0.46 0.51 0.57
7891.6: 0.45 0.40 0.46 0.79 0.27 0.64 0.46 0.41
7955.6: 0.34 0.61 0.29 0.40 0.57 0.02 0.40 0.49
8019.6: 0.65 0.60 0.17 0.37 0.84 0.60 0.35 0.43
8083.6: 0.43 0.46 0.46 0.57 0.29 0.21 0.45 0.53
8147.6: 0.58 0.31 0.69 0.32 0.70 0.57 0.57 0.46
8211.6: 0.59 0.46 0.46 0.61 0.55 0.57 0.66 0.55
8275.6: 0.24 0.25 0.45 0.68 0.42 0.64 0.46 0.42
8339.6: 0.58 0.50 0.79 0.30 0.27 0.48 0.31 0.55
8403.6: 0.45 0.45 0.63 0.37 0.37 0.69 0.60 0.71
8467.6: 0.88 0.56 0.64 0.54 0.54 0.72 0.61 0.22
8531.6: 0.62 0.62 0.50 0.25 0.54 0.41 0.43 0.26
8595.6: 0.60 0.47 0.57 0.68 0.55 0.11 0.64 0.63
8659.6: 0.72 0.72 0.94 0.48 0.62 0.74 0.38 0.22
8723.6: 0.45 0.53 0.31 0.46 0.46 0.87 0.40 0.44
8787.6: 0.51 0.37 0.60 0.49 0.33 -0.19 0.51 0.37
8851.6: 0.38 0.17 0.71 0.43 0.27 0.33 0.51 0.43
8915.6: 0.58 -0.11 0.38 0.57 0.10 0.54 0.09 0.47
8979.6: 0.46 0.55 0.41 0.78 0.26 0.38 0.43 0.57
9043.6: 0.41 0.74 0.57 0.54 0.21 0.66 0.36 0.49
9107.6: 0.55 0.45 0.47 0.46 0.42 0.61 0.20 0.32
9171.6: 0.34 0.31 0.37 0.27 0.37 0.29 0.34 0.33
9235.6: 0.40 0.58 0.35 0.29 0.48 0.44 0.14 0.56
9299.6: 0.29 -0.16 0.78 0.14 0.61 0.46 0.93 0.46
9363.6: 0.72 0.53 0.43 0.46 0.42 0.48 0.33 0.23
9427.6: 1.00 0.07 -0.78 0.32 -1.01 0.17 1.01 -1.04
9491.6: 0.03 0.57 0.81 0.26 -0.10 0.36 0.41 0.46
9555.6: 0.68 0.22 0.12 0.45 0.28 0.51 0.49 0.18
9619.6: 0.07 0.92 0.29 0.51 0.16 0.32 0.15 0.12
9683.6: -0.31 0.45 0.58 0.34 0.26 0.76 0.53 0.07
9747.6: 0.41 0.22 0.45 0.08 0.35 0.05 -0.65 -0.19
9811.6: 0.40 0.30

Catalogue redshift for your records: 1.04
